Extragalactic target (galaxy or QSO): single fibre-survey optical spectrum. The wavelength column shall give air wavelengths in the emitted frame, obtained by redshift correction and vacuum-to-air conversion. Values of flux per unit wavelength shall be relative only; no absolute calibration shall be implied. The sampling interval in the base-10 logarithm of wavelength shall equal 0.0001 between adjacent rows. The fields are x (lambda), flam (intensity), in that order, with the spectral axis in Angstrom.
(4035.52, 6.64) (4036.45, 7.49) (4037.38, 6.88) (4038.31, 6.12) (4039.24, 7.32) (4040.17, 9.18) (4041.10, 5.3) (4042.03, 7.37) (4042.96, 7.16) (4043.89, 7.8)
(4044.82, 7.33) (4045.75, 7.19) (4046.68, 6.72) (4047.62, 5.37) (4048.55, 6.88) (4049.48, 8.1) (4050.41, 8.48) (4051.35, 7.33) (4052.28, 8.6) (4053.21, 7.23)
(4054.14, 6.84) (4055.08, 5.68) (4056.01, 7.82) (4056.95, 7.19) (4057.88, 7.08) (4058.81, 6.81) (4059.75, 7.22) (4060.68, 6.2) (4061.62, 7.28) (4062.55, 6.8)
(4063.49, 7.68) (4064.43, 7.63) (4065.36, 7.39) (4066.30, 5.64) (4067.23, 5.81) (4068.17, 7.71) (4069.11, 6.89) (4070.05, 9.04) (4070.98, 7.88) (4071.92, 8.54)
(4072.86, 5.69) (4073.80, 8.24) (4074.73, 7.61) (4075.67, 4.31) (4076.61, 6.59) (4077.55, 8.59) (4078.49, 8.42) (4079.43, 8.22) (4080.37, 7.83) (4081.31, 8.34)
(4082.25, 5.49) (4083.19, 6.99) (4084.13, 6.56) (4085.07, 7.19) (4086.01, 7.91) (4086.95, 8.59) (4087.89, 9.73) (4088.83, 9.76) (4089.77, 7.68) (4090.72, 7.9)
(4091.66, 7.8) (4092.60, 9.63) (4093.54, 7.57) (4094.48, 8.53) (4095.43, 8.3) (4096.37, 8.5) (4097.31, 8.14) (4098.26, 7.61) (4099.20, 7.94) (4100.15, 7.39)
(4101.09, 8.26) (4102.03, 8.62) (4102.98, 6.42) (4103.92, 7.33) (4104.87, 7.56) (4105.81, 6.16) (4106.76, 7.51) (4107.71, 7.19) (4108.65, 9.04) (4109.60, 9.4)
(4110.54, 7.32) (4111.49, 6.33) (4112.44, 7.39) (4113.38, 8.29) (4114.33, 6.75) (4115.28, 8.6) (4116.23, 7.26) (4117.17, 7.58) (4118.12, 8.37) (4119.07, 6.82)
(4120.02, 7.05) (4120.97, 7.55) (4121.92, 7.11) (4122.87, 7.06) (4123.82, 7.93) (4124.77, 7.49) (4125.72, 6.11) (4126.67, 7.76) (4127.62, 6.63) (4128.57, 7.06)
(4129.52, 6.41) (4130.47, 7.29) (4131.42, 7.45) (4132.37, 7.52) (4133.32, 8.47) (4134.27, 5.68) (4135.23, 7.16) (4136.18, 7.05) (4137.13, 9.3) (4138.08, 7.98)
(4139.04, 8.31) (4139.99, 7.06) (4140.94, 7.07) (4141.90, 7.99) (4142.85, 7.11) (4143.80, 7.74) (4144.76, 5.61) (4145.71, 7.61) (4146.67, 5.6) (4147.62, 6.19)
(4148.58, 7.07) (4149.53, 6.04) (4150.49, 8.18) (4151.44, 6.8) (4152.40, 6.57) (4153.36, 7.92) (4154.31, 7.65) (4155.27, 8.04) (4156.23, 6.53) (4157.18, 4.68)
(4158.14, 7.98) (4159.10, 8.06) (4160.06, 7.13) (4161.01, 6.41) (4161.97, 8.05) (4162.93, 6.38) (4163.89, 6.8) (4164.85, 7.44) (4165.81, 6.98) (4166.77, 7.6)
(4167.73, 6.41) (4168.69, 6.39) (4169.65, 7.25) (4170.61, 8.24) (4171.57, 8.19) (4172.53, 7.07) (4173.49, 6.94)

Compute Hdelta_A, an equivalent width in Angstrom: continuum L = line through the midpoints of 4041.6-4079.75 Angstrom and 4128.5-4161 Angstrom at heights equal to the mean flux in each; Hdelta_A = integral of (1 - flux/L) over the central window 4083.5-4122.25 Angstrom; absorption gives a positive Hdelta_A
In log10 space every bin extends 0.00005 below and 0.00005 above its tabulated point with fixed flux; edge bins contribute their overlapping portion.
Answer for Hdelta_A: -3.3 Angstrom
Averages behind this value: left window 7.22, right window 7.18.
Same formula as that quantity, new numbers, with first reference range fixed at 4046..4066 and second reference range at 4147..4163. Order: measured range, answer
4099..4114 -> -1.1 Angstrom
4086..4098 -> -2.3 Angstrom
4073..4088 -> -0.7 Angstrom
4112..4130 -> -0.6 Angstrom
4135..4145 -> -0.7 Angstrom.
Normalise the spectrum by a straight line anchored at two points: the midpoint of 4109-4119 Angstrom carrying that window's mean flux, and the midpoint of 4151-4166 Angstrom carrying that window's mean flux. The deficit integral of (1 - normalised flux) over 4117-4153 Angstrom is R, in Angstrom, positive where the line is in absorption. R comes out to 1.0 Angstrom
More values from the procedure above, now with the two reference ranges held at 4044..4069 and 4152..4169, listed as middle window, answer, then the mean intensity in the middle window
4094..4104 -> -1.2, 7.94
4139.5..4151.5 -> 0.2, 6.94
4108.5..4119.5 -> -1.0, 7.73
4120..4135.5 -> -0.2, 7.16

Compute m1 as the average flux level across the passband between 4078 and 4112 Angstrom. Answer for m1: 7.86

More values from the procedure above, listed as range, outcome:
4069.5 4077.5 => 7.31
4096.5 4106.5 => 7.57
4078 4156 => 7.54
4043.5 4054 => 7.35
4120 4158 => 7.15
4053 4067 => 6.94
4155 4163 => 7.04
